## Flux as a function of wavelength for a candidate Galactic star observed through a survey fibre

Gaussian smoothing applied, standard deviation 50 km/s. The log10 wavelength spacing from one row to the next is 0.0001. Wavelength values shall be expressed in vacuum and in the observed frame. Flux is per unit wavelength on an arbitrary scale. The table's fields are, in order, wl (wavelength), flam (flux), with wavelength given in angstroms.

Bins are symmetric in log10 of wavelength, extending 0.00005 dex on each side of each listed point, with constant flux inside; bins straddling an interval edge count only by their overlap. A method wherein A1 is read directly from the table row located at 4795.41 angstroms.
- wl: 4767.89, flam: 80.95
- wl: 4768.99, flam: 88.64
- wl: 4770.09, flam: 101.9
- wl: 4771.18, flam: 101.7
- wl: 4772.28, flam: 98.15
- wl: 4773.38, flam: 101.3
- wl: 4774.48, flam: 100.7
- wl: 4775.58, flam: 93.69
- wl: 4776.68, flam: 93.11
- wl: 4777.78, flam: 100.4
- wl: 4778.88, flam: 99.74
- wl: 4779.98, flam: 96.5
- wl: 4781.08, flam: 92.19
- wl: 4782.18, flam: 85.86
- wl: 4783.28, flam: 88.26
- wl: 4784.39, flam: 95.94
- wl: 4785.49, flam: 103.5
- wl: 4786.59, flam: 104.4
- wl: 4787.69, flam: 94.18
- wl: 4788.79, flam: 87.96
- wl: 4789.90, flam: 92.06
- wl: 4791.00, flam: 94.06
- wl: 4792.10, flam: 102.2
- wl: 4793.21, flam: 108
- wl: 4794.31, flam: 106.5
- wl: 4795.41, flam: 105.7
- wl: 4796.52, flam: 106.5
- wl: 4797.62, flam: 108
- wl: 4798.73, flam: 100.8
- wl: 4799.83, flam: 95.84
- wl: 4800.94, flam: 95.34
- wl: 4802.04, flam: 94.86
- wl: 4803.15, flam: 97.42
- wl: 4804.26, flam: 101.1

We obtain 105.7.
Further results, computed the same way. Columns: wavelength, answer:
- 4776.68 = 93.11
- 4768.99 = 88.64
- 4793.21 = 108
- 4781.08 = 92.19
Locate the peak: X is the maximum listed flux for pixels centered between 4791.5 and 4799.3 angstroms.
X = 108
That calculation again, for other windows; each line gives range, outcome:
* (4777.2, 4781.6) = 100.4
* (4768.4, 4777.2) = 101.9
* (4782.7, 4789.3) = 104.4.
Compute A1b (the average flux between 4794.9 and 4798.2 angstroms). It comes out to 107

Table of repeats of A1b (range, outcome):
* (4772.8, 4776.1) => 98.5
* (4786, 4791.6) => 94.8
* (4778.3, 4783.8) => 92.6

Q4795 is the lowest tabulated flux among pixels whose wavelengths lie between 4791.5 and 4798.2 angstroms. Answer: 102.2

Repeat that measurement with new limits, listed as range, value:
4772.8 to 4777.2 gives 93.11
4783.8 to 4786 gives 95.94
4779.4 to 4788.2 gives 85.86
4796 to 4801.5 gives 95.34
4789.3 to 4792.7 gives 92.06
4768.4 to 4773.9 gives 88.64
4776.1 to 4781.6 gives 92.19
